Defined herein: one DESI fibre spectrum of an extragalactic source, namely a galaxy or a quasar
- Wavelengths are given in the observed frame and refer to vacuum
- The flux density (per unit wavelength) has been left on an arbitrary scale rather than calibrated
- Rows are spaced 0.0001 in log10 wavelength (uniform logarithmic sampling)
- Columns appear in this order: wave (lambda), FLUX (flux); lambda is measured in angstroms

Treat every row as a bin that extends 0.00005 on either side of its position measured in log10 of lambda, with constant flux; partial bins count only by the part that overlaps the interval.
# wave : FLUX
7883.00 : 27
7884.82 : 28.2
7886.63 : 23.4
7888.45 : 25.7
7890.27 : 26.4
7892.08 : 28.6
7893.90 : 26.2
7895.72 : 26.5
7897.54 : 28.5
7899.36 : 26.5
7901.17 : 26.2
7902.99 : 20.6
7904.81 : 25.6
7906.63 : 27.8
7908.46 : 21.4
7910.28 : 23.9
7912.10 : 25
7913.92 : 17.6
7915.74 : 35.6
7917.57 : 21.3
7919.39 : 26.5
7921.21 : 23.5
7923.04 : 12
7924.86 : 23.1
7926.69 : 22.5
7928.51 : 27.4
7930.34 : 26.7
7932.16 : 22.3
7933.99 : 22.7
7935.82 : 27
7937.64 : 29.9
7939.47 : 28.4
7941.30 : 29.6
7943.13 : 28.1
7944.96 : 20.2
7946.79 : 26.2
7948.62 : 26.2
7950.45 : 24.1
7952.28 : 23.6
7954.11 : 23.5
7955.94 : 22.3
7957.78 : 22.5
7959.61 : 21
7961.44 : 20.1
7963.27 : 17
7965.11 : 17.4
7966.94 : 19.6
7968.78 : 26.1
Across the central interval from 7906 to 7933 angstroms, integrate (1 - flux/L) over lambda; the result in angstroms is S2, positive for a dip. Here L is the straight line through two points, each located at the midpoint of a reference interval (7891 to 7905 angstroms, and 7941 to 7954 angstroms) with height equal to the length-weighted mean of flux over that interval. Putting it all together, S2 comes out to 2.1 angstroms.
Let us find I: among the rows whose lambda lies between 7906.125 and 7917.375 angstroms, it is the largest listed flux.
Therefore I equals 35.6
